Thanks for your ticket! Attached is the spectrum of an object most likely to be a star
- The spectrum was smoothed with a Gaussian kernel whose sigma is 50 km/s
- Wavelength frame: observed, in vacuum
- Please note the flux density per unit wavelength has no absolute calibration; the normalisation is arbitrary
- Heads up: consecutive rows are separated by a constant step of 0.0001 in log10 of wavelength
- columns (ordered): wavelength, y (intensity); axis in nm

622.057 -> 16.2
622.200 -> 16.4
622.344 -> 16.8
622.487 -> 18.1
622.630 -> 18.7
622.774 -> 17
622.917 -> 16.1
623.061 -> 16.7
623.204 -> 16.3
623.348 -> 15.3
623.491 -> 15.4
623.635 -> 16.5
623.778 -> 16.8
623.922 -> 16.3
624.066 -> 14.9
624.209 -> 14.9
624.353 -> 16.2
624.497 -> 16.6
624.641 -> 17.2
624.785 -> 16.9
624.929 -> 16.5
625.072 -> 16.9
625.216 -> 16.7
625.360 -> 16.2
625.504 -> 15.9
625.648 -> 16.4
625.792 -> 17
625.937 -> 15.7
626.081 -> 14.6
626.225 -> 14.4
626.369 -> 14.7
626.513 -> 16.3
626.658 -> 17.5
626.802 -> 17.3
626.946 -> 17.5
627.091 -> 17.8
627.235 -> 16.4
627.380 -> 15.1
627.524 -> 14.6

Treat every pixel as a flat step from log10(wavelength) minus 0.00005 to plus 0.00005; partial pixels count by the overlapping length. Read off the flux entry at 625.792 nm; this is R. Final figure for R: 17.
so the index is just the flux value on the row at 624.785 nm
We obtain 16.9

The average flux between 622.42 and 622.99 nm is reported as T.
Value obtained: 17.5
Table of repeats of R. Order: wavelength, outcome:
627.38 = 15.1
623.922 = 16.3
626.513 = 16.3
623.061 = 16.7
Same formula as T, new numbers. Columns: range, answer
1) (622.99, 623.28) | 16.5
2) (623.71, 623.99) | 16.5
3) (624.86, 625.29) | 16.7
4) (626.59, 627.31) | 17.3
